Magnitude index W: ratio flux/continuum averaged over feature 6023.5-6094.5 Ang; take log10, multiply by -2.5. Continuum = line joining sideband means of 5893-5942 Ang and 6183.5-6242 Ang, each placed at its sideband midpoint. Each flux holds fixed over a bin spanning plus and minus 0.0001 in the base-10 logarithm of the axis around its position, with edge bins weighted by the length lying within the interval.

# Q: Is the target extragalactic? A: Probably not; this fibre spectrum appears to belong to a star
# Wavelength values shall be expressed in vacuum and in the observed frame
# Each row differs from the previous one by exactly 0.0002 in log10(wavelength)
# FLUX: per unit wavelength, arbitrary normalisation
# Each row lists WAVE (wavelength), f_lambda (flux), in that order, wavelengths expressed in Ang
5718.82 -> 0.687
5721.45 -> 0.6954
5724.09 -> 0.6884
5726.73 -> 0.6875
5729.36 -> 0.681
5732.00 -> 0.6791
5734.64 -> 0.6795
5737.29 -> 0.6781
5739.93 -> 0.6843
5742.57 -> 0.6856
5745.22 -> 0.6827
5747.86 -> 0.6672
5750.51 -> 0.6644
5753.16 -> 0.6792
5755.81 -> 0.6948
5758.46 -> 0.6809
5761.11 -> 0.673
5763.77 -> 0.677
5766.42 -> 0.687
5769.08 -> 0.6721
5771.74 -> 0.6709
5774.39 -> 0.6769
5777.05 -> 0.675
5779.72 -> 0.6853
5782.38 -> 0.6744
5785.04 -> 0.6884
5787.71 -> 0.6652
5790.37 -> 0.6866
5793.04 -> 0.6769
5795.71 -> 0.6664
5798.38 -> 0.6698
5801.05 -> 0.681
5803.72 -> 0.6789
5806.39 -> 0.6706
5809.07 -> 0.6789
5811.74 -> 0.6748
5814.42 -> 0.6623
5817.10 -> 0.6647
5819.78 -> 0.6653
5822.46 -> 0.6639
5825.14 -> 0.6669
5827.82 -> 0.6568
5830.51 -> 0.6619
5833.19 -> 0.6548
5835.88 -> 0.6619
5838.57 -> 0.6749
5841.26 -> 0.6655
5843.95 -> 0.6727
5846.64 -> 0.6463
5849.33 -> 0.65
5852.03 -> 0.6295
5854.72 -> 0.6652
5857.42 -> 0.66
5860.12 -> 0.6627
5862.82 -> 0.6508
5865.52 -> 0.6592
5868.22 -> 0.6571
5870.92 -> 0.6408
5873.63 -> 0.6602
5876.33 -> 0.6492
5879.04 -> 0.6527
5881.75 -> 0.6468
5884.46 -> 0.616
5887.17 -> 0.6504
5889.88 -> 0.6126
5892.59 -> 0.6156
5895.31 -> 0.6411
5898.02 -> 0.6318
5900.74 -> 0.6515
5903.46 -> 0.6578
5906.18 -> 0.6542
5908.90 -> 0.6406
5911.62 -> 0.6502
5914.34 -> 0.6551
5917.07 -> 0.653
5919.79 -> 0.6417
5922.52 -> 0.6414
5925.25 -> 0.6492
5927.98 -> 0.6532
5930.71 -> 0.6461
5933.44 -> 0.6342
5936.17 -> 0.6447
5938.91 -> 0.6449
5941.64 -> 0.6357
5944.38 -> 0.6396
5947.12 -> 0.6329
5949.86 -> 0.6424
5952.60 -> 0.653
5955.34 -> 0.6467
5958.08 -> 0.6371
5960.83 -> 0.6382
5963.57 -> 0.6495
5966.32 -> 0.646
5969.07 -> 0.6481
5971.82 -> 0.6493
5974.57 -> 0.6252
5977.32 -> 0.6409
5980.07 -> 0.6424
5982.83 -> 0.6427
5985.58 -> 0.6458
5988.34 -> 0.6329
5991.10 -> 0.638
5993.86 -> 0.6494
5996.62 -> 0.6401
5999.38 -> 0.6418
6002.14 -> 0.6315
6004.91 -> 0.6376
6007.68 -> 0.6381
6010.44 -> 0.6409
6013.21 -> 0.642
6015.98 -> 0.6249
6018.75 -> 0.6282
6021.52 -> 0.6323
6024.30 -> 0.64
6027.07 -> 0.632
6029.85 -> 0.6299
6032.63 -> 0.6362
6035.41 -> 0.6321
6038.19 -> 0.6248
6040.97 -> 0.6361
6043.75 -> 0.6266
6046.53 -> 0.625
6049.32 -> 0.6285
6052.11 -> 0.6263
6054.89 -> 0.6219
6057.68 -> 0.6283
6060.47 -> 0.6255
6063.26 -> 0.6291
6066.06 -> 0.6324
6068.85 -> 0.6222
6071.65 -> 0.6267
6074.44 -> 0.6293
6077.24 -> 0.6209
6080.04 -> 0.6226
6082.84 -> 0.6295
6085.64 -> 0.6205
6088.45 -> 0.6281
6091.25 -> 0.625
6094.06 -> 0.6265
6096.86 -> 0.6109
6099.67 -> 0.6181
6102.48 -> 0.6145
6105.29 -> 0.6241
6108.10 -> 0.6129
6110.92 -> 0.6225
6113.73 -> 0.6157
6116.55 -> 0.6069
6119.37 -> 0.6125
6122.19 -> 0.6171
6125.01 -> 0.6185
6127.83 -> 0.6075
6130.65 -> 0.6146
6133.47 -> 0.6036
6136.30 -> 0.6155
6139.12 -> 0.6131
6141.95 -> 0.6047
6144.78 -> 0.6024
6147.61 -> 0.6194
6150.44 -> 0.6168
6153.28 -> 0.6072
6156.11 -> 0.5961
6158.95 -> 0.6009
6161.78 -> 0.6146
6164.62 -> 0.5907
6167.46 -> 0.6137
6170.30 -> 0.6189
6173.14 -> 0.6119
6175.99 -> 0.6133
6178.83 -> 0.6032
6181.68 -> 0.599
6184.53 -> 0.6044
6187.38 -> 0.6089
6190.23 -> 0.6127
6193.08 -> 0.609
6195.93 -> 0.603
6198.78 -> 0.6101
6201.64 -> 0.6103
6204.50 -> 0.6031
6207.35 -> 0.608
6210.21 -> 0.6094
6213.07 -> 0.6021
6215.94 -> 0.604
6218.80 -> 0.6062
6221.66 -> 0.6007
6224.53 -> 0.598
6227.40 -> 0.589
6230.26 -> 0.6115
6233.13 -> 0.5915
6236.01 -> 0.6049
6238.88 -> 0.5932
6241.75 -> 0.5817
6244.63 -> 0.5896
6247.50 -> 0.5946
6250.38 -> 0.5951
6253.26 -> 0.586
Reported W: 0.00 mag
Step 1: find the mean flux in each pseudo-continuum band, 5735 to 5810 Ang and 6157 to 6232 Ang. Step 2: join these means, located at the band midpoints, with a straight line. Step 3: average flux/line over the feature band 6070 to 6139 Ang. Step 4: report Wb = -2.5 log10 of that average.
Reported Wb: 0.00 mag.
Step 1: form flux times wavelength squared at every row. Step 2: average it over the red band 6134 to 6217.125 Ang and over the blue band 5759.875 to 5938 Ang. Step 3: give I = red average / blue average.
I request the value 1.0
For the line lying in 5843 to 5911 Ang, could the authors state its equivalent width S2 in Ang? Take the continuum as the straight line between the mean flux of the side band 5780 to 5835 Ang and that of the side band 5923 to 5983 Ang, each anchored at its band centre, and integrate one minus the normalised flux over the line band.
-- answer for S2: 1.09 Ang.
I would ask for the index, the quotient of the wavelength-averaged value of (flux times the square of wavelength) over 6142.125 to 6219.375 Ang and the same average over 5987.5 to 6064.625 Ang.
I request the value 1.01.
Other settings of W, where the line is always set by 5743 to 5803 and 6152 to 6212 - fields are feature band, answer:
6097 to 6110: 0.007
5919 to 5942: 0.011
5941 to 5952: 0.015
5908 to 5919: 0.005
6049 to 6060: 0.005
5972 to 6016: 0.000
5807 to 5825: 0.003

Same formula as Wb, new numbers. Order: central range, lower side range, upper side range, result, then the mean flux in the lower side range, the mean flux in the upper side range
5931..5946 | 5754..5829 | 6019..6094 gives 0.01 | 0.675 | 0.628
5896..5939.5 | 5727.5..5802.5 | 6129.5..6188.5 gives 0.01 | 0.678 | 0.608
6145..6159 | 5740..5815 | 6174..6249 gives 0.01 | 0.677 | 0.602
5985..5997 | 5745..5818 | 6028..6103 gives 0.00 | 0.676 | 0.626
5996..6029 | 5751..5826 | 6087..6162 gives 0.00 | 0.675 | 0.614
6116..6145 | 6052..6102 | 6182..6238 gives 0.01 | 0.624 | 0.604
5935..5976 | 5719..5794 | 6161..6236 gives 0.01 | 0.68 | 0.605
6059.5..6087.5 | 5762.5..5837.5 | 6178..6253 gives 0.00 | 0.672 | 0.601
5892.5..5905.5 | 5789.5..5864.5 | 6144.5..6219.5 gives 0.02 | 0.665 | 0.607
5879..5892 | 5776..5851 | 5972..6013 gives 0.04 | 0.669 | 0.64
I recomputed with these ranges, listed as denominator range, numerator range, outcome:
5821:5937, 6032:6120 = 1.03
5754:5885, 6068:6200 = 1.02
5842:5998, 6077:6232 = 1.02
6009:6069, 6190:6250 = 1.01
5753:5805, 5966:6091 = 1.02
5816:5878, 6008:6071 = 1.02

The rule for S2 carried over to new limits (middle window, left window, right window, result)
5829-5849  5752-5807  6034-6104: 0.2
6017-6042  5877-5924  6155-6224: -0.2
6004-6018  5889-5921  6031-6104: -0.1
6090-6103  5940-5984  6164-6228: 0.0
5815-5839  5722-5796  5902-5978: 0.1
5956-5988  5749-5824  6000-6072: 0.0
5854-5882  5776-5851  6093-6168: 0.2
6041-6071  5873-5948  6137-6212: -0.2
